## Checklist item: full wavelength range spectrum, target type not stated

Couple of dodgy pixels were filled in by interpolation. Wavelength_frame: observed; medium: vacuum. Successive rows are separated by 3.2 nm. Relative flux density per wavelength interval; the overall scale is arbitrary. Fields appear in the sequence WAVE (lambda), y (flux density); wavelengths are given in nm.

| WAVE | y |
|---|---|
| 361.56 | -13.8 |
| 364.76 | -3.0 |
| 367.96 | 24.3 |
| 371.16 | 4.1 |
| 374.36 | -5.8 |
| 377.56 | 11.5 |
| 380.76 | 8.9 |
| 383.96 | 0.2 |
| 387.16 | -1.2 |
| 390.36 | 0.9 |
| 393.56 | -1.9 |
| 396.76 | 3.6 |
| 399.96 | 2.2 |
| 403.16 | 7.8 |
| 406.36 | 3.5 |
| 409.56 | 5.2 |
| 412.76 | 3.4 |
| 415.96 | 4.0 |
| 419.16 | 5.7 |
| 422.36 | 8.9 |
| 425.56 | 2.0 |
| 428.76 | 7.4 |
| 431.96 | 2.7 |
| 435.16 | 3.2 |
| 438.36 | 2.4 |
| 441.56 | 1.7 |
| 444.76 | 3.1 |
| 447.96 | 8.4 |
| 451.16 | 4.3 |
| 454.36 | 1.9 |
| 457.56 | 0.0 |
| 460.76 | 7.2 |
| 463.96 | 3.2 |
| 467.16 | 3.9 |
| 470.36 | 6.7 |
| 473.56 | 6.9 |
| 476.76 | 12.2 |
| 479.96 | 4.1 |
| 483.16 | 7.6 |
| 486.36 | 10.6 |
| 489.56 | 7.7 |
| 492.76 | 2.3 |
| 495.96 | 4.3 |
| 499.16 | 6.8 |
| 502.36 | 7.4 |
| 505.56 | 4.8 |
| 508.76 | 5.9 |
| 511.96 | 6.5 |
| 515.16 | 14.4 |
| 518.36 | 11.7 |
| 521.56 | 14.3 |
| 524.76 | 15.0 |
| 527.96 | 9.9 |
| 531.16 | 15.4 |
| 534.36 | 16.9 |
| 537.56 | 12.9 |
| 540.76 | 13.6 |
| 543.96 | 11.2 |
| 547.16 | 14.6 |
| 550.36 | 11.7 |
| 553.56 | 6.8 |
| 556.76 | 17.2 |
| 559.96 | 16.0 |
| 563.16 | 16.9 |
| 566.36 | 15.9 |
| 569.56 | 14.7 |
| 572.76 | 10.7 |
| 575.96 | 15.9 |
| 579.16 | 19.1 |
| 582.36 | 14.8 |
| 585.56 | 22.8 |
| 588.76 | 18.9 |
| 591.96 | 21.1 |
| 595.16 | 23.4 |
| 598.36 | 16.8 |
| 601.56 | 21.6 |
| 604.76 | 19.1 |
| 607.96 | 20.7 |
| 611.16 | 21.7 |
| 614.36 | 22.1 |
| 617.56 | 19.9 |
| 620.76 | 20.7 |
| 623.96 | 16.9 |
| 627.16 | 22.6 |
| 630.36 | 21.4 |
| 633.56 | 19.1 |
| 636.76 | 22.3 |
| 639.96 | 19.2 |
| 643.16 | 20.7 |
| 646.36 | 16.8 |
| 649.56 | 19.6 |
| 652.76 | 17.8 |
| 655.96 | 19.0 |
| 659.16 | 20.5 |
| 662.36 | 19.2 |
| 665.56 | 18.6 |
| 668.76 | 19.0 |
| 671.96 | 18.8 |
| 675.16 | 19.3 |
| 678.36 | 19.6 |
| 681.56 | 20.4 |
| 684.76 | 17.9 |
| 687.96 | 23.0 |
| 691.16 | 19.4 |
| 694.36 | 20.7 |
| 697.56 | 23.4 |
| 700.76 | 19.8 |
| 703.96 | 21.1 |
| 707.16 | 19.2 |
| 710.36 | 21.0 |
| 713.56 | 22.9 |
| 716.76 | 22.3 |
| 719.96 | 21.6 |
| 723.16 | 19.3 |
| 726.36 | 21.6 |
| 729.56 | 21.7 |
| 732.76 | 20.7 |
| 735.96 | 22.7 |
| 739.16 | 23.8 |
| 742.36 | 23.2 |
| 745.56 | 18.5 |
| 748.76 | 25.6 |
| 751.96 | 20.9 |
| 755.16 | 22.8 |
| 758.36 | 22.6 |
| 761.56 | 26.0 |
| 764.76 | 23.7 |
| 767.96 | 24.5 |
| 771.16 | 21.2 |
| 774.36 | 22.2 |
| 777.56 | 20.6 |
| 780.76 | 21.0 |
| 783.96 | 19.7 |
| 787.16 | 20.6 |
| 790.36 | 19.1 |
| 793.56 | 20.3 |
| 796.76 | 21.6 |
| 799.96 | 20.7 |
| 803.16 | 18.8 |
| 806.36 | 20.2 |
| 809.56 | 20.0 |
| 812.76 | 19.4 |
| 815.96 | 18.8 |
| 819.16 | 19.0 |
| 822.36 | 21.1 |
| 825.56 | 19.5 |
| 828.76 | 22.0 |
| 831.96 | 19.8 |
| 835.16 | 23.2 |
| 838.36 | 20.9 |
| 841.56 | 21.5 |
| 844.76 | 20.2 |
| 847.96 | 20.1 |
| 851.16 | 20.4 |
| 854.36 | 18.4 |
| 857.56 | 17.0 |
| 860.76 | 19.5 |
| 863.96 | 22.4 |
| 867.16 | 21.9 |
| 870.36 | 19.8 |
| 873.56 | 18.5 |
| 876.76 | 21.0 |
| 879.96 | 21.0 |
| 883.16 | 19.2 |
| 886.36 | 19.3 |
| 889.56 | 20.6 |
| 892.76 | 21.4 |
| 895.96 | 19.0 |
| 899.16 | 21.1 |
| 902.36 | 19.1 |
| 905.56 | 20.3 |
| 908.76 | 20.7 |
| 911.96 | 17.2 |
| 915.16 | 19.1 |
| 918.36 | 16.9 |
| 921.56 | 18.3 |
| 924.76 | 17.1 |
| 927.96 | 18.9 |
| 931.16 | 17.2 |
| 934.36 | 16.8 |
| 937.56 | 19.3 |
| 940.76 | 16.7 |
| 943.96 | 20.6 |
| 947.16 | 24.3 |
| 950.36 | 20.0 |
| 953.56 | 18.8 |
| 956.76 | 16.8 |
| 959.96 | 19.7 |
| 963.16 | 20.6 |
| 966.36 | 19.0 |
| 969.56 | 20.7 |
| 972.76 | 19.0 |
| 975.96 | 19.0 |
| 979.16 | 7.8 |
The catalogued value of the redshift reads 0.29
